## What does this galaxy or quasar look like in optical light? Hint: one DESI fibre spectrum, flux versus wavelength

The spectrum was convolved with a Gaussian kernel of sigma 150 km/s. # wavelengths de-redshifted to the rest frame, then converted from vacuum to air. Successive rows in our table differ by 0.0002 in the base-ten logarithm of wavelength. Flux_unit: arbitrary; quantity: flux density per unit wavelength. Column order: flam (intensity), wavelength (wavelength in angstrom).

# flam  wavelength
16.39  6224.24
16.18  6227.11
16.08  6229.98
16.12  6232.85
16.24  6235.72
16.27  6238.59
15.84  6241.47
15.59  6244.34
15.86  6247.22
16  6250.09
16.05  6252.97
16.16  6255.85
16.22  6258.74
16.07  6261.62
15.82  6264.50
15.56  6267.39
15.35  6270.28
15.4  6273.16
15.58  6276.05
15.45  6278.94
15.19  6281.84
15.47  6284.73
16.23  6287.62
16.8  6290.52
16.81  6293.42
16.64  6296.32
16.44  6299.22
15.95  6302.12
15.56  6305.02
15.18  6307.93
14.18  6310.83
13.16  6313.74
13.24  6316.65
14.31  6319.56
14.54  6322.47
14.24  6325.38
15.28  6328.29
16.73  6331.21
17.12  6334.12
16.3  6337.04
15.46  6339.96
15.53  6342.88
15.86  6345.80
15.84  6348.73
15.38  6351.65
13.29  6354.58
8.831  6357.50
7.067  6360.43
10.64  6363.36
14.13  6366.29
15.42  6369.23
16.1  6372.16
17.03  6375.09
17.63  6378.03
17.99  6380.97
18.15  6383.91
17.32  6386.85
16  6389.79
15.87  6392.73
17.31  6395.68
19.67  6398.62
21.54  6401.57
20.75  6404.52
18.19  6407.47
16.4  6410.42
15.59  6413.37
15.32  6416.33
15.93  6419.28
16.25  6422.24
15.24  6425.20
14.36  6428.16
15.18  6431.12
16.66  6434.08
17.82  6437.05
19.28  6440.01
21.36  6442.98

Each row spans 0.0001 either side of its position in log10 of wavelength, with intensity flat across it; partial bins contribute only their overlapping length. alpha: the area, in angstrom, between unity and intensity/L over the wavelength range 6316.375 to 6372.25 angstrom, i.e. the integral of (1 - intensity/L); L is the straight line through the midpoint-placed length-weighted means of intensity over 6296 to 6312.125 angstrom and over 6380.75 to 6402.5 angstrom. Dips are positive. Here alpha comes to 8.01 angstrom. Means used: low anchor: 15.6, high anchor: 17.9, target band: 14.2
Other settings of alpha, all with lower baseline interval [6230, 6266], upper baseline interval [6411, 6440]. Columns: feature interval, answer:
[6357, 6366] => 3.6 angstrom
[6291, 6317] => 1.0 angstrom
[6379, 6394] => -1.0 angstrom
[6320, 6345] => 0.6 angstrom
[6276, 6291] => 0.3 angstrom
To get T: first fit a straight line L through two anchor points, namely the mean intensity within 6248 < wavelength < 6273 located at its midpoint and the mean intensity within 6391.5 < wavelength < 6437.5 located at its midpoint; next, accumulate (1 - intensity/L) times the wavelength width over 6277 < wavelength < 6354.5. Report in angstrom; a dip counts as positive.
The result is 3.9 angstrom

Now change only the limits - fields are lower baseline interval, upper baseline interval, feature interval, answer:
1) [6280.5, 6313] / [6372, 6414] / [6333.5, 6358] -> 2.6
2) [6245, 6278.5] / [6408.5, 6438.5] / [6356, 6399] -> 1.9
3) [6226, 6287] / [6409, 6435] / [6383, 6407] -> -4.1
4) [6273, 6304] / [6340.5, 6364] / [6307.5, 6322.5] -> 0.8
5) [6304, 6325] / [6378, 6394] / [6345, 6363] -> 3.8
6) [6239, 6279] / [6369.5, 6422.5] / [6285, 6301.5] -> -0.3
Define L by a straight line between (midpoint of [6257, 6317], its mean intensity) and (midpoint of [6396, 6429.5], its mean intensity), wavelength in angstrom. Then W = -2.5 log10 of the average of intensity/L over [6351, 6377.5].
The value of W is 0.25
